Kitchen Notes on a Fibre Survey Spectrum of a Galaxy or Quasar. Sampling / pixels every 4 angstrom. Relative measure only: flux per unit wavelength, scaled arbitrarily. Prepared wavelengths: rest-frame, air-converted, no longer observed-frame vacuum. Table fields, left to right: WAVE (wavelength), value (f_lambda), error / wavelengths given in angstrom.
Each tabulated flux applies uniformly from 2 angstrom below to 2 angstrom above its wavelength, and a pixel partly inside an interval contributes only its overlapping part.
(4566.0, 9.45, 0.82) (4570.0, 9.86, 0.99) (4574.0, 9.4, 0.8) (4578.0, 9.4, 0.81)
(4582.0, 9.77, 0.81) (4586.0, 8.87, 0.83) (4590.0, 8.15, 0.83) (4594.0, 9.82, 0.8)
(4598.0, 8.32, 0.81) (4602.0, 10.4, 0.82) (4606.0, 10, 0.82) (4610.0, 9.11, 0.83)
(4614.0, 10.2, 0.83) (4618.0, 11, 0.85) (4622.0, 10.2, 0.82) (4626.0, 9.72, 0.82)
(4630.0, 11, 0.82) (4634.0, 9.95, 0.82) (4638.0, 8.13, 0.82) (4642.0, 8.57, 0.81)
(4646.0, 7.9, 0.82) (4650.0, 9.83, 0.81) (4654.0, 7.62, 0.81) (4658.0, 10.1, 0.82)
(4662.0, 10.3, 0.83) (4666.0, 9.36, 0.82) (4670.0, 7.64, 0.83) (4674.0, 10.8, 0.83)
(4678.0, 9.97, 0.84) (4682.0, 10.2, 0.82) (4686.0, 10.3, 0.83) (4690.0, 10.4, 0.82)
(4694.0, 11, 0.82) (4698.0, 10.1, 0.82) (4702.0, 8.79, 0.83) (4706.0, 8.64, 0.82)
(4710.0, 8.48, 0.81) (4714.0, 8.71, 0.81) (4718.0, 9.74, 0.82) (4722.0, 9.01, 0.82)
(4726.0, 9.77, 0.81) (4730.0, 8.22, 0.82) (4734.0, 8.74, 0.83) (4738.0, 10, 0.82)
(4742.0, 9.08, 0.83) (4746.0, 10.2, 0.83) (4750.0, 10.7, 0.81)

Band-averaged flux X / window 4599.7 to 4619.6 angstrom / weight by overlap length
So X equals 10.1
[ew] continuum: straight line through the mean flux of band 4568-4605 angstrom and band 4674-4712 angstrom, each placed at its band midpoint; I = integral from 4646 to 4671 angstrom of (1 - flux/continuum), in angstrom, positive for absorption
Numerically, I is 1.5 angstrom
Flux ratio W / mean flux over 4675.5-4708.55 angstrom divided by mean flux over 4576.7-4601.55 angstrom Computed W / 1.09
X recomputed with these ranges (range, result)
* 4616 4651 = 9.58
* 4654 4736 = 9.47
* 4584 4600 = 8.79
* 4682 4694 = 10.4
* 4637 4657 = 8.51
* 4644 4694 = 9.59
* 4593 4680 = 9.54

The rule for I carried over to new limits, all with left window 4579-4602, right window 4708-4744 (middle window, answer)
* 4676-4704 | -3.1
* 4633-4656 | 1.3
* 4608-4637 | -3.1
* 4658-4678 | -1.2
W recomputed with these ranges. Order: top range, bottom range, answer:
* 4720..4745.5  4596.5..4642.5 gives 0.94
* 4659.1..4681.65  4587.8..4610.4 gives 1.04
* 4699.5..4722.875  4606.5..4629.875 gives 0.88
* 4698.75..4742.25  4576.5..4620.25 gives 0.95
